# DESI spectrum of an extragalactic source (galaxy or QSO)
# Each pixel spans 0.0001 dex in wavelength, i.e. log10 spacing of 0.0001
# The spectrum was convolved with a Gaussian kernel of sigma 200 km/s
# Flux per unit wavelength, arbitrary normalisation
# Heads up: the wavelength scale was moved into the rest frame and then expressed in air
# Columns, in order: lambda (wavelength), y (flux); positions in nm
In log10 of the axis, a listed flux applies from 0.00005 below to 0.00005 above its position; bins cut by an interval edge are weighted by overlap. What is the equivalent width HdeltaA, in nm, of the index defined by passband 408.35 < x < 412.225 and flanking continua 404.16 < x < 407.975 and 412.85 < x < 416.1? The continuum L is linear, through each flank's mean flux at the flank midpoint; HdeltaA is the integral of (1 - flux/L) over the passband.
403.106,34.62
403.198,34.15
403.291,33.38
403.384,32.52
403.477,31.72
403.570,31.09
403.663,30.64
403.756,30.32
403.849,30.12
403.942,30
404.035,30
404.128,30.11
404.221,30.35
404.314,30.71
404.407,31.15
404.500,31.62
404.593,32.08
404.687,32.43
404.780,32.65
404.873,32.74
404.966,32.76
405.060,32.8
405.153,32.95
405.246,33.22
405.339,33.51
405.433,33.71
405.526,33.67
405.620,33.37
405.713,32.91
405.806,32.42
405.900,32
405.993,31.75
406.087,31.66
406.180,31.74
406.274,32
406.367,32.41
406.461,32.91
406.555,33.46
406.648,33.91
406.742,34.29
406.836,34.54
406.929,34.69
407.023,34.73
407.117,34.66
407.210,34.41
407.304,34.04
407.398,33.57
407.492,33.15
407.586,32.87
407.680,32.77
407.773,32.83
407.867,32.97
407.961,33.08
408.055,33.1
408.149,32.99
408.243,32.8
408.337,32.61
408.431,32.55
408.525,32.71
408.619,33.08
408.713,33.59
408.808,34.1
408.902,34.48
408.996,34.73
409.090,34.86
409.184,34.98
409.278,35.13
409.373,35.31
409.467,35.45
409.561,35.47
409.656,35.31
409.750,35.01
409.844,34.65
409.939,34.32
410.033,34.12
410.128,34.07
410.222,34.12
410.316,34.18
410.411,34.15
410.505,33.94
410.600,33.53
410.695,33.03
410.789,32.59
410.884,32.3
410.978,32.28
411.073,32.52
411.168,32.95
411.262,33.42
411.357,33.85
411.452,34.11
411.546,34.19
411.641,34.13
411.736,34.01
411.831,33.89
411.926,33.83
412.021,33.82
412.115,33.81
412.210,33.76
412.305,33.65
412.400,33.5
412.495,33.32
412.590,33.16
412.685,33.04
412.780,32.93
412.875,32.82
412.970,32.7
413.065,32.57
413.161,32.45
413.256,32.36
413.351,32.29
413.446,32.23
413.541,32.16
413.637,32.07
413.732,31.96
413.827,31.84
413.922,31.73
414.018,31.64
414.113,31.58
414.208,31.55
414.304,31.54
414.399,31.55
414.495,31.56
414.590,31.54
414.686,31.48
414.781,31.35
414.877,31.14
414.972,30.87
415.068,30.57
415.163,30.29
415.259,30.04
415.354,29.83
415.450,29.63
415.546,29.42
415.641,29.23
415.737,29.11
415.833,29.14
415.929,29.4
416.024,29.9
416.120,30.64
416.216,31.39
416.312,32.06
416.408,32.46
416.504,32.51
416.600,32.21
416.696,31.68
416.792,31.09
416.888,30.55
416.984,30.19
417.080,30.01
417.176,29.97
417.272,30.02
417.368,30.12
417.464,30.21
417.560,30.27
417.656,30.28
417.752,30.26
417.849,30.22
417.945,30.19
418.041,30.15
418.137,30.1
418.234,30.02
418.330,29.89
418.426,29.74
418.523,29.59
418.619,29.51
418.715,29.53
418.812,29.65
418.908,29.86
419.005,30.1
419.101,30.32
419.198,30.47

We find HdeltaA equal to -0.23 nm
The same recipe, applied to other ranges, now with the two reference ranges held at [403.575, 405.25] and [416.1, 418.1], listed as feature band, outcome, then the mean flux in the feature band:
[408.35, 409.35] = -0.09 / 34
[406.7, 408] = -0.10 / 33.8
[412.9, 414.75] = -0.06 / 31.9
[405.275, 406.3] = -0.04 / 32.6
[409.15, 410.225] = -0.13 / 34.8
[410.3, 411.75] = -0.11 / 33.4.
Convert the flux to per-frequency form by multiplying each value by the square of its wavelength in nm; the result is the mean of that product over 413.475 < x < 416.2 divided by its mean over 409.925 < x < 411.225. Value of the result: 0.94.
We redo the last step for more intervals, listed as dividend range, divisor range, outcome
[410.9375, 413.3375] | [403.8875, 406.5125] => 1.07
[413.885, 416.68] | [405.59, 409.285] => 0.96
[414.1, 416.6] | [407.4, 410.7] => 0.94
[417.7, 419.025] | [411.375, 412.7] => 0.91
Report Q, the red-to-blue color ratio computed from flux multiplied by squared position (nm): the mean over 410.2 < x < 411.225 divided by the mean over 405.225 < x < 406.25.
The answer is 1.0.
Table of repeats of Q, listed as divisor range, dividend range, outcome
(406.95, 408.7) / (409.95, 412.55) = 1.03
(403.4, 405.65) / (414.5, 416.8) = 1.02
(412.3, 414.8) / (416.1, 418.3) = 0.97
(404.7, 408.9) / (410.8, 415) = 1.01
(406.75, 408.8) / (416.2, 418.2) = 0.96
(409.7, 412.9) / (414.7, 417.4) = 0.93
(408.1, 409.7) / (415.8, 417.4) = 0.94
